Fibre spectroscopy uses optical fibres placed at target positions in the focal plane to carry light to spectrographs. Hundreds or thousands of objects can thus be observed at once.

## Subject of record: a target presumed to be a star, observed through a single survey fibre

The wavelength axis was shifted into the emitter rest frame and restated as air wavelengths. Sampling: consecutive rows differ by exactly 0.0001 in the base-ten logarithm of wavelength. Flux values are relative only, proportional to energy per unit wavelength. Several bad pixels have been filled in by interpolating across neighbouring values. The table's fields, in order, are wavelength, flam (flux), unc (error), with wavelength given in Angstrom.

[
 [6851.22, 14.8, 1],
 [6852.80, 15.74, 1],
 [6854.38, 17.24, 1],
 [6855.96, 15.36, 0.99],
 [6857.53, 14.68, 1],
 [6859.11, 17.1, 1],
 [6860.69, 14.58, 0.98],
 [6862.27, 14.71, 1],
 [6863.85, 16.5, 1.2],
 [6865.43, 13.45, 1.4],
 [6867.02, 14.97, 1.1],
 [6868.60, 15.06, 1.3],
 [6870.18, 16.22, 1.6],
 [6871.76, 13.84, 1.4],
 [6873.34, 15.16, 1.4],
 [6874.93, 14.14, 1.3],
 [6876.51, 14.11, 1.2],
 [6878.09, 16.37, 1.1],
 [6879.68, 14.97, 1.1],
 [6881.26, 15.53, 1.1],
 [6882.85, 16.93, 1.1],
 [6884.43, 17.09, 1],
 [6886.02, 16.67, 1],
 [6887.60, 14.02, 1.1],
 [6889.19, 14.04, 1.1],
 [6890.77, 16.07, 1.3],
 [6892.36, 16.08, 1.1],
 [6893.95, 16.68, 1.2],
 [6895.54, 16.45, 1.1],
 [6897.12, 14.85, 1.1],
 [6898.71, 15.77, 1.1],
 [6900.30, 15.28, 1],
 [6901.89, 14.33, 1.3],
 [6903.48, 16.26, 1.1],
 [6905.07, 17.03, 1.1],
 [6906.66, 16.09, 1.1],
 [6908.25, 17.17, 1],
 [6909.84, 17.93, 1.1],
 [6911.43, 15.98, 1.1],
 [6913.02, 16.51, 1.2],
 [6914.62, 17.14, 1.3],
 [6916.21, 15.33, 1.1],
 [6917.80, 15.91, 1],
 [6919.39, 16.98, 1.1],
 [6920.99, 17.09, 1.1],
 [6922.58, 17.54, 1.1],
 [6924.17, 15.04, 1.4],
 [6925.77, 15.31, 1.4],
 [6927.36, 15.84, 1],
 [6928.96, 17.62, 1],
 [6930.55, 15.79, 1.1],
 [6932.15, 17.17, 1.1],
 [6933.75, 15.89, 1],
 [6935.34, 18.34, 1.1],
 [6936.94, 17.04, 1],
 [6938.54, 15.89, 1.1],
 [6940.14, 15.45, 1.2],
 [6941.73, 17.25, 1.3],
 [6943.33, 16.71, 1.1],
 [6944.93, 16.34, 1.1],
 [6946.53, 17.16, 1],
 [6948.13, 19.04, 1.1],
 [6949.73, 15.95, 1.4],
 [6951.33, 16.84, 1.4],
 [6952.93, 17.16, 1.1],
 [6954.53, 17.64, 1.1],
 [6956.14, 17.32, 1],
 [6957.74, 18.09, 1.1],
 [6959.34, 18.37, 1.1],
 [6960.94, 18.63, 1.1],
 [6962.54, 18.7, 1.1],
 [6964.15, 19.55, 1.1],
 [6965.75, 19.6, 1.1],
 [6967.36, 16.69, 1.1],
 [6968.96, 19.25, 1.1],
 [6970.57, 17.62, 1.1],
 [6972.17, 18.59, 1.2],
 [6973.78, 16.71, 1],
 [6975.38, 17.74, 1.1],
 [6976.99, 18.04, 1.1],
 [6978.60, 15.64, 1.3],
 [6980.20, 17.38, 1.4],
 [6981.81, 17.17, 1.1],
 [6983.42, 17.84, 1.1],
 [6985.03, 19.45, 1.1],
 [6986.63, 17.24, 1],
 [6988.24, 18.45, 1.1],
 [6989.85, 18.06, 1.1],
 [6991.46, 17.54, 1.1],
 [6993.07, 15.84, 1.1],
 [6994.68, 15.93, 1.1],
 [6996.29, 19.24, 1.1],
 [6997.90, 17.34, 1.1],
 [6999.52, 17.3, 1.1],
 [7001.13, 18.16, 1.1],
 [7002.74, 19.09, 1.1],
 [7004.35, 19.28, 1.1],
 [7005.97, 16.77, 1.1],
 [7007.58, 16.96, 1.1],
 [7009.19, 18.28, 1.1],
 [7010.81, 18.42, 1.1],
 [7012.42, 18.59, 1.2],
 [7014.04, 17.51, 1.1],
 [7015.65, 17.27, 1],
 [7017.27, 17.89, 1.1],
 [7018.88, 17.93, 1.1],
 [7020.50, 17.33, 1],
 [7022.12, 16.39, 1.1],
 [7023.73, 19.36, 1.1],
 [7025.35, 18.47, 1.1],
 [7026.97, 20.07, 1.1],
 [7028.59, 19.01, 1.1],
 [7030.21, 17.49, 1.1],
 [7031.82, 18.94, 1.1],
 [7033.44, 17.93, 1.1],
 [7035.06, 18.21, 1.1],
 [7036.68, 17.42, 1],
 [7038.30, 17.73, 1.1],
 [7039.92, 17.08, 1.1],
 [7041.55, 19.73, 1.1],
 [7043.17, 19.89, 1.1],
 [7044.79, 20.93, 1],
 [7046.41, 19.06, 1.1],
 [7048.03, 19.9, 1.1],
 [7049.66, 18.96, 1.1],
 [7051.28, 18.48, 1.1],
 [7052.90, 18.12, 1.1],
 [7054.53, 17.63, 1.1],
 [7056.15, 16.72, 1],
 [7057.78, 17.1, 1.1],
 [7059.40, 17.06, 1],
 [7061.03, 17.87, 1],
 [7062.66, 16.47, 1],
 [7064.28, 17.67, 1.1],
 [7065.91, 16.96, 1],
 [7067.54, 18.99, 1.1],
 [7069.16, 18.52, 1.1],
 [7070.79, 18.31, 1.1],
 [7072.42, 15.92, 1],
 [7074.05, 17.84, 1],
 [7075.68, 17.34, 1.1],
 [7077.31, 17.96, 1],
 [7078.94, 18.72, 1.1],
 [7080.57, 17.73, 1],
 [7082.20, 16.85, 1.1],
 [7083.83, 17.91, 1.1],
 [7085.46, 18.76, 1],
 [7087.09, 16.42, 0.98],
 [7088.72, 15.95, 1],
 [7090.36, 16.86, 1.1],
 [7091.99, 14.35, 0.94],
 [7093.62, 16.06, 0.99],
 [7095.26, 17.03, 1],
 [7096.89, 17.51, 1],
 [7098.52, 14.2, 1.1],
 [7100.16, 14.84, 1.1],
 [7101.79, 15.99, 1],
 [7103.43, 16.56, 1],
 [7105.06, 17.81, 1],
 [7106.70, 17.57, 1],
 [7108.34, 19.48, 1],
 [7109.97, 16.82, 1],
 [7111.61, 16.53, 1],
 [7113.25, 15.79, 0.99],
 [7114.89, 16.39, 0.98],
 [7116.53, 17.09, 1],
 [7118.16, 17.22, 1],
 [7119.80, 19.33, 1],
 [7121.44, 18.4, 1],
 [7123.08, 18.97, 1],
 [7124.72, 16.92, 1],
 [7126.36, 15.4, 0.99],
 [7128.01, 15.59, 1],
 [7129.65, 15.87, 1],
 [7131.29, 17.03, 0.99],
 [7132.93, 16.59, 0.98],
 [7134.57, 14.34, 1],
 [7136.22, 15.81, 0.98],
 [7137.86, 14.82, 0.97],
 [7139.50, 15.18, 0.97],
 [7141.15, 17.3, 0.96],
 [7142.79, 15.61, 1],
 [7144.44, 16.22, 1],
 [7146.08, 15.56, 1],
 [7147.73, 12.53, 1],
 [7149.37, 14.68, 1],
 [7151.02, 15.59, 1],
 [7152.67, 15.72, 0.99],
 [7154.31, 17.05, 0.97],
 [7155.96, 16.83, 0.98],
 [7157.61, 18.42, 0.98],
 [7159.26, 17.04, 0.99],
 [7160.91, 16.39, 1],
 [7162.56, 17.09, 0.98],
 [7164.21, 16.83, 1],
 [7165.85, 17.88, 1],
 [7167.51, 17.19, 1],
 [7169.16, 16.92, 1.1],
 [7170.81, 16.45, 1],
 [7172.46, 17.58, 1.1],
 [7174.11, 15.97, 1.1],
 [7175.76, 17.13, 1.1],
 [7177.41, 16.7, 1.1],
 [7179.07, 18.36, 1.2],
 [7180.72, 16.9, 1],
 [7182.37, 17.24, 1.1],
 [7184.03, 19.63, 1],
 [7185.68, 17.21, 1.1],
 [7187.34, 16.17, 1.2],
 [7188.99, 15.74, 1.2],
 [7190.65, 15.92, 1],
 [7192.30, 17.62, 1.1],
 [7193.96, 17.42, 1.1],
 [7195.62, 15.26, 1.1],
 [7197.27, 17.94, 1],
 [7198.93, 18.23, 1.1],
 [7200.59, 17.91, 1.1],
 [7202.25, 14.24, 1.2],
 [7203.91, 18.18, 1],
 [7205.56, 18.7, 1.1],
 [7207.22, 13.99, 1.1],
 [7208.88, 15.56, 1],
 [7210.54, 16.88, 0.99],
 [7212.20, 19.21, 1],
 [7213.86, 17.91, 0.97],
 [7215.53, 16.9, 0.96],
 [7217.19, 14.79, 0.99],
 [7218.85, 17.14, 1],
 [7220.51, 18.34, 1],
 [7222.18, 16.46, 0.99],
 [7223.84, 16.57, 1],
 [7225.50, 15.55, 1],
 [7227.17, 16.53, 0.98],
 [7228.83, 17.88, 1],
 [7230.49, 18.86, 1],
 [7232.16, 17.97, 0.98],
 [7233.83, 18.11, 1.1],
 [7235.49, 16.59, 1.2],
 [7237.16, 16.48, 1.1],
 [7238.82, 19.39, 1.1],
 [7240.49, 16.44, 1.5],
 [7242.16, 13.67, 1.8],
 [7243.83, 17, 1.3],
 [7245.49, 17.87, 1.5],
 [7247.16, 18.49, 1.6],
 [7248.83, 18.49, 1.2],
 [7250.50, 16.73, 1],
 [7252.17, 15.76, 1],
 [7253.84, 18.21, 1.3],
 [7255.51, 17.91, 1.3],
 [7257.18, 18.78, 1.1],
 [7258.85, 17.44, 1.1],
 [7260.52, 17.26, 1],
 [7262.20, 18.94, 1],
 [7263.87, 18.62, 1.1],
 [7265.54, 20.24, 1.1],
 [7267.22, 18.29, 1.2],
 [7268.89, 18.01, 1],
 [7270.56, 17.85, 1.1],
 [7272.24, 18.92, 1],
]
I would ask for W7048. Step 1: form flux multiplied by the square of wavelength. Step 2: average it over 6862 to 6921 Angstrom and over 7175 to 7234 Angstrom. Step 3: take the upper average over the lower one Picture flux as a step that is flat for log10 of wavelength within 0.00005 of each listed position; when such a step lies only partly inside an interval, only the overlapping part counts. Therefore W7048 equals 1.18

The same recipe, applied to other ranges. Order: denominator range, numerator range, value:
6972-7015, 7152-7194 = 1.01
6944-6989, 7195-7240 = 1.03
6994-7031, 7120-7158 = 0.93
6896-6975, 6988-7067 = 1.09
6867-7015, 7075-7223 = 1.05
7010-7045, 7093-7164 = 0.92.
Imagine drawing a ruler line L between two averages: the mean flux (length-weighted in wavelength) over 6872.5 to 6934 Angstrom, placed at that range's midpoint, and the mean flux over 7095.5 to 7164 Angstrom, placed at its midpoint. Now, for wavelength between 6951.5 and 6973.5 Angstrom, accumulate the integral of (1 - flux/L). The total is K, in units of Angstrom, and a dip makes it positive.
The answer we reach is -2.80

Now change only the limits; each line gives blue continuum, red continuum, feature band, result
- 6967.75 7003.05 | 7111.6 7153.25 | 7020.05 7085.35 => -4.3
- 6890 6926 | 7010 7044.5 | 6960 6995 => -0.9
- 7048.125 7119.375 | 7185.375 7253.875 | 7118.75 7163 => 2.1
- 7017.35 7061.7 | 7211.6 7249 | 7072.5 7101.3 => 2.0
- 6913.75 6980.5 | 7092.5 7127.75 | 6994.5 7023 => -1.2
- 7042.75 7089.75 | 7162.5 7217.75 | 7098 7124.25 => 0.7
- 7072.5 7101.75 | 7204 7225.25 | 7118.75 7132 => -0.3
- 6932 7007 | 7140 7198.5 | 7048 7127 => -1.0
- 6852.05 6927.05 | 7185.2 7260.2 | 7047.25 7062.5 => -1.4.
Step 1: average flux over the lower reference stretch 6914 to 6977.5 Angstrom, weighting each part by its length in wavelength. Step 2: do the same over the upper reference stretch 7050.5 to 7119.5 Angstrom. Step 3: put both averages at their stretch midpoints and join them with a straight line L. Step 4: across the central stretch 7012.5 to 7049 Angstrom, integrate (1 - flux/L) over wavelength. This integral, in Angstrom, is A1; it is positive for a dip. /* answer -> -2.7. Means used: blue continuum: 17.2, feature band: 18.4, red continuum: 17.1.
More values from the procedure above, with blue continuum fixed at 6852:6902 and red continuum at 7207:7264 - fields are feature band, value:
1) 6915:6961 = -3.1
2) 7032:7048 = -2.4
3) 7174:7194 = -0.1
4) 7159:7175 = 0.0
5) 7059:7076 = -1.2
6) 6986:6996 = -0.8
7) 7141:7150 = 0.9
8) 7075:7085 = -0.8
